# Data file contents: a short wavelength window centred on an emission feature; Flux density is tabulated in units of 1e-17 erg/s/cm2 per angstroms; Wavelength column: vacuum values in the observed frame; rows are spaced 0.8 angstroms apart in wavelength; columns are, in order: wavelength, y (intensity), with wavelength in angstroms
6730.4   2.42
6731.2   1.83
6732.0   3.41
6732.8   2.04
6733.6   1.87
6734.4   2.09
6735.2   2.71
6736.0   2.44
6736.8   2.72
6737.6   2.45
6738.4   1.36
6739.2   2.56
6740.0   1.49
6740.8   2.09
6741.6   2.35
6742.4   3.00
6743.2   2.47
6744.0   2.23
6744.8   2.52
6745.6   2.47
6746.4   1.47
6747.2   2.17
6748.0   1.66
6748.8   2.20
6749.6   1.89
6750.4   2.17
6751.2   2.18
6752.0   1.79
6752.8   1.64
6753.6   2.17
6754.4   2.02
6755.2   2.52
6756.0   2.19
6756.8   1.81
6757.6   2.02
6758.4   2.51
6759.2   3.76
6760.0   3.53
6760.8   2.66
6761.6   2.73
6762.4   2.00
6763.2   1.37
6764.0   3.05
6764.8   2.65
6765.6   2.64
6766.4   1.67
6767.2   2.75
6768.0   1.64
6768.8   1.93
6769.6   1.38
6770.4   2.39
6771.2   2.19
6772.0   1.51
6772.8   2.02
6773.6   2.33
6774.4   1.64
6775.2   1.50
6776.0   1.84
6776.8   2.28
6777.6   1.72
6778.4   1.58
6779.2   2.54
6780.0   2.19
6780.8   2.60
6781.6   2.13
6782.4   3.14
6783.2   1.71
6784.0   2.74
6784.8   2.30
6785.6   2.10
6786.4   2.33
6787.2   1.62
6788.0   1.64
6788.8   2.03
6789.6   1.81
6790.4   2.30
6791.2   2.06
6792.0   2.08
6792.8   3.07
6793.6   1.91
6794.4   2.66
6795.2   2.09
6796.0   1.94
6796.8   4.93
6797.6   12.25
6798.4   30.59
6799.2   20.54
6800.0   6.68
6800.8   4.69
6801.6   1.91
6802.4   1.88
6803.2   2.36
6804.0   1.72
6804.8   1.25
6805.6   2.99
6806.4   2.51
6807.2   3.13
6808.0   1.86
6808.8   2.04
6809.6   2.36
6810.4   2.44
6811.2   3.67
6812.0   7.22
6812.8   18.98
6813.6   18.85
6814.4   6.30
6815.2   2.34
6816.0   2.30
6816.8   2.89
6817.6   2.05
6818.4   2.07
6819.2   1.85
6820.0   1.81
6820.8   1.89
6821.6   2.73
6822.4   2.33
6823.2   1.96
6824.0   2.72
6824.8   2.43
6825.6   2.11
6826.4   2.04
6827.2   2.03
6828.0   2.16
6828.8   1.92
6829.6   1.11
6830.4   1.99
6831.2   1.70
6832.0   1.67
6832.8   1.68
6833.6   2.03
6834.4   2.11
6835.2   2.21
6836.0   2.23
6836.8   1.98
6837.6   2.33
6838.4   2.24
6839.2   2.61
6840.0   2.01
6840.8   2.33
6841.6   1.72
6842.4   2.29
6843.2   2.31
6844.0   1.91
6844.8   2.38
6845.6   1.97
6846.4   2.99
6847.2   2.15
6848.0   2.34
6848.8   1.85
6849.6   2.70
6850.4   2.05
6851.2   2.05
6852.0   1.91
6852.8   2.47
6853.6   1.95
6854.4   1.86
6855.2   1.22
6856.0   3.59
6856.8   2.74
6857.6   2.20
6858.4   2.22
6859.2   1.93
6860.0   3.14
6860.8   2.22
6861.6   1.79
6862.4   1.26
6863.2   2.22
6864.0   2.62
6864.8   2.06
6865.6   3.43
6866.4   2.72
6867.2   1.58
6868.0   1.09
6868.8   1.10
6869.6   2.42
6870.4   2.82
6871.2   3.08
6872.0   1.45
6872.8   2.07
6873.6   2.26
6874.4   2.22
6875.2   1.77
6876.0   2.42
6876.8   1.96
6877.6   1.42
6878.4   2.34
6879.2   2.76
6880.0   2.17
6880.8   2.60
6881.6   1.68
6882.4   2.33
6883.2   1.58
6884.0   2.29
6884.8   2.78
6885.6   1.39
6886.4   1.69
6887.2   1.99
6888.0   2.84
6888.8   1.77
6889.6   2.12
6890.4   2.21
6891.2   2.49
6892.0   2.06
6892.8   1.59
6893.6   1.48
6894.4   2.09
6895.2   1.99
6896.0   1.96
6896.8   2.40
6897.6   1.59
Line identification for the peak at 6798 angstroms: [S II] 6716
